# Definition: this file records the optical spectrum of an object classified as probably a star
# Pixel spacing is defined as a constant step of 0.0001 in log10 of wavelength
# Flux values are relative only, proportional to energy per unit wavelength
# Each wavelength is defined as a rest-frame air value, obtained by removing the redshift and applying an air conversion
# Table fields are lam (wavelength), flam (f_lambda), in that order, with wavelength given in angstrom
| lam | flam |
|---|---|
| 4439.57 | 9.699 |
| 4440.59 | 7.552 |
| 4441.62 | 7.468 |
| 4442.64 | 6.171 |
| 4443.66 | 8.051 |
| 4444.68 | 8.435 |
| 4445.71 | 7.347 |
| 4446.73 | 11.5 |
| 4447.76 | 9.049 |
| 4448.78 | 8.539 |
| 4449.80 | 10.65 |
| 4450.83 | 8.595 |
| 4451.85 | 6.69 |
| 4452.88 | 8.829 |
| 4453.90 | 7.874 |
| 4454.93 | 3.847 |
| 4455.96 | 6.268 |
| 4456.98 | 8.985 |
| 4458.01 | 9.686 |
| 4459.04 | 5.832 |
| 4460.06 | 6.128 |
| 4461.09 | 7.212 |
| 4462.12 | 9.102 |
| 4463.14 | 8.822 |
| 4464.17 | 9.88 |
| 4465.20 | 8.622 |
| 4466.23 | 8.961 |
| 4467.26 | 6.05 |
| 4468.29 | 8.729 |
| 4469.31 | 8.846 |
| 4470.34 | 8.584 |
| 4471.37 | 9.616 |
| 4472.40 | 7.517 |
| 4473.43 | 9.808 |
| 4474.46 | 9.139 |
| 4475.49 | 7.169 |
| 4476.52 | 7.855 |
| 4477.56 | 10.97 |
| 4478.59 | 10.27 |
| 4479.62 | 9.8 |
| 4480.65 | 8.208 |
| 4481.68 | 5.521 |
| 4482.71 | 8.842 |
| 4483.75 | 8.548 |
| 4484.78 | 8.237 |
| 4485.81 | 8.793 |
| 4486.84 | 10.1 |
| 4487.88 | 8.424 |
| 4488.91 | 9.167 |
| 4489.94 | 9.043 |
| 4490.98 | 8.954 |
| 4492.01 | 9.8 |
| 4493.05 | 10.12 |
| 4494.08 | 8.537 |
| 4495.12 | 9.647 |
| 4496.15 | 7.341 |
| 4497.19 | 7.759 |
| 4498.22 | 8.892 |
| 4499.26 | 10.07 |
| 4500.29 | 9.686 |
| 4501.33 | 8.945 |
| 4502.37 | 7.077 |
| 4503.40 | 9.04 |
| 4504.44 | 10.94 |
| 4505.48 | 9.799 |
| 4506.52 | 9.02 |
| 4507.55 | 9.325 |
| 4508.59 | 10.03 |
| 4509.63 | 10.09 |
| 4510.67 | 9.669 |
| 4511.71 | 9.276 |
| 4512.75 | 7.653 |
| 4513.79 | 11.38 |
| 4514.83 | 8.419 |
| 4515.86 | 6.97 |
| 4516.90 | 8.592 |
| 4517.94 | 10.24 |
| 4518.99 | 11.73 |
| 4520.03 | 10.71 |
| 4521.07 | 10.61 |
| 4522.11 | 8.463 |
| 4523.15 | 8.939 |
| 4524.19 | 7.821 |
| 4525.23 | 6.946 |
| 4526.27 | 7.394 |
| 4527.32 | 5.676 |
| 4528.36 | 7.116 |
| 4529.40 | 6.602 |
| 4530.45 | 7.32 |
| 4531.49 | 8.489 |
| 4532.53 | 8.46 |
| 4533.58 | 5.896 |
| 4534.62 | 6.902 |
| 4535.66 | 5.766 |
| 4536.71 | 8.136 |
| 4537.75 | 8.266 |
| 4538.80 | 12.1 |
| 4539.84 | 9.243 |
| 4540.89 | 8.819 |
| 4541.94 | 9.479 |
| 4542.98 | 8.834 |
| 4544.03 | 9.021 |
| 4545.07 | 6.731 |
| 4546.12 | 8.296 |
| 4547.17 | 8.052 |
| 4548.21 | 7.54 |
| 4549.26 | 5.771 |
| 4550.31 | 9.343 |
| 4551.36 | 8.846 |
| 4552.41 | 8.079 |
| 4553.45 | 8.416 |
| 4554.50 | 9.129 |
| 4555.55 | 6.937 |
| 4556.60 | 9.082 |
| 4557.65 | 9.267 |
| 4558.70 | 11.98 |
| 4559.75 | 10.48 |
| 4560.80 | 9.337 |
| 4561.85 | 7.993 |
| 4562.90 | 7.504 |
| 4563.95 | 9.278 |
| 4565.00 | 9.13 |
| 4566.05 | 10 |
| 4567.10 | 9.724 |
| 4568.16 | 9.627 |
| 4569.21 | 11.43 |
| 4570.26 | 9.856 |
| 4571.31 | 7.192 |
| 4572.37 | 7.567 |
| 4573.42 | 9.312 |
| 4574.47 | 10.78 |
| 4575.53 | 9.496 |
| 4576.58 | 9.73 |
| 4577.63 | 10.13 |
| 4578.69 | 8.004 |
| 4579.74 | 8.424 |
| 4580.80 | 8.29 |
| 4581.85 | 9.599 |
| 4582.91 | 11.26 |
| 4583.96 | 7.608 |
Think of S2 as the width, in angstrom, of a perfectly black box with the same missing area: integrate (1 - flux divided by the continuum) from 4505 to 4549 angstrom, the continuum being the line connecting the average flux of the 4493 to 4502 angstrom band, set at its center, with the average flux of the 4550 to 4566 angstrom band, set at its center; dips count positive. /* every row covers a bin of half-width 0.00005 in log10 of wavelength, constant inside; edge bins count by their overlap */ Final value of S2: 2.0 angstrom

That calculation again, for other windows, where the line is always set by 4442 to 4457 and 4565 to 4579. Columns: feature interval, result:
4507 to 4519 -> -0.8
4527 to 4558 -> 3.6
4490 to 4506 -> -1.0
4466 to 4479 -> -0.7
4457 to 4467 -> -0.1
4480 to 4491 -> -0.1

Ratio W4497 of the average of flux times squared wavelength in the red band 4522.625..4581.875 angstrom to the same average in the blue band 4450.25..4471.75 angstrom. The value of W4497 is 1.12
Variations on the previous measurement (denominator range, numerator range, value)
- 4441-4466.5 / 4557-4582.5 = 1.22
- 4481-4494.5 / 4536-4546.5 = 1.03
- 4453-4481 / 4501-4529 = 1.10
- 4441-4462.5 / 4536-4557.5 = 1.12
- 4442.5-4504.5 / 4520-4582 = 1.04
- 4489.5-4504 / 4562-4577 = 1.07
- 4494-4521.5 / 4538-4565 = 0.96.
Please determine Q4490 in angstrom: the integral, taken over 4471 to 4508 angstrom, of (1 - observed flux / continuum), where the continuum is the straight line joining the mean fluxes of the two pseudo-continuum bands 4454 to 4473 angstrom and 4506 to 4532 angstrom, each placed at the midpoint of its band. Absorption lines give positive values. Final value -2.8 angstrom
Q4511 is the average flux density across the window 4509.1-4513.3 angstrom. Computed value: 9.18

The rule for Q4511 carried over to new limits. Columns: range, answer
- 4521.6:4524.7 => 8.42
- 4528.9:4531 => 6.98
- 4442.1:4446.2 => 7.51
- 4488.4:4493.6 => 9.41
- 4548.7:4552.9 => 7.99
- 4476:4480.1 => 9.71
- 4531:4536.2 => 7.1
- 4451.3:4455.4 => 6.86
